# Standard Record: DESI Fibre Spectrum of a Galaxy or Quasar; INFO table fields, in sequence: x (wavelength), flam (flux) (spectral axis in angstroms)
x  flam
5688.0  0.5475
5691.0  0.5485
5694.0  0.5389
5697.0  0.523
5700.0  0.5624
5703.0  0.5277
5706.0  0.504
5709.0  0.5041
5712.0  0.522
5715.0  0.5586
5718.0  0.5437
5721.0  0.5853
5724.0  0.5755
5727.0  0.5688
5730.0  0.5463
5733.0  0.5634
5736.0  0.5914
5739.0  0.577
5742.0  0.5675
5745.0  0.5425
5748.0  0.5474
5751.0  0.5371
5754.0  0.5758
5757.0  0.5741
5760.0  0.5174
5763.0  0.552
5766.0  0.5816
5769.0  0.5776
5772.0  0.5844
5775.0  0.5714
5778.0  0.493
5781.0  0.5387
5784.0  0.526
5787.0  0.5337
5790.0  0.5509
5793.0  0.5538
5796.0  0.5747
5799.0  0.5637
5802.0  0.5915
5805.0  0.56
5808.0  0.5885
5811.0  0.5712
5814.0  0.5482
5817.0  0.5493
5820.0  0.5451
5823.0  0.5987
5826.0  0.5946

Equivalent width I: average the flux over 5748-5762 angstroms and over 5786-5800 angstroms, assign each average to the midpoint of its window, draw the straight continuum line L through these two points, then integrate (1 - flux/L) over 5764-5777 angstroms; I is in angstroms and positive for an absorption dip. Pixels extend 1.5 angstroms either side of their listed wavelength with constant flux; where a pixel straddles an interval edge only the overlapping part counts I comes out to -0.51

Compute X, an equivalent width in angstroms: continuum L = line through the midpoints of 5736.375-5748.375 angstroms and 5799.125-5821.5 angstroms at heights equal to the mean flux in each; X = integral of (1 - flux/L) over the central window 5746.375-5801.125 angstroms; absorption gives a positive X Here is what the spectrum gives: 1.00 angstroms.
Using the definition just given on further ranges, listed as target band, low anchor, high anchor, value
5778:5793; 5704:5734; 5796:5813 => 0.9 angstroms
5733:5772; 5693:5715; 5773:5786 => -2.2 angstroms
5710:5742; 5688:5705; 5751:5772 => -0.7 angstroms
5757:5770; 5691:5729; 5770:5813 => -0.1 angstroms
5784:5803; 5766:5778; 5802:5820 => 0.3 angstroms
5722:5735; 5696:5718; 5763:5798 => -0.7 angstroms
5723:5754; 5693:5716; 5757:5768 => -1.0 angstroms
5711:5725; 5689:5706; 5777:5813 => -0.4 angstroms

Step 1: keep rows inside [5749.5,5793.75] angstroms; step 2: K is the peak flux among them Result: 0.5844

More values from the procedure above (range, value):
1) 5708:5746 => 0.5914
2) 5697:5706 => 0.5624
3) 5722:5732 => 0.5755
